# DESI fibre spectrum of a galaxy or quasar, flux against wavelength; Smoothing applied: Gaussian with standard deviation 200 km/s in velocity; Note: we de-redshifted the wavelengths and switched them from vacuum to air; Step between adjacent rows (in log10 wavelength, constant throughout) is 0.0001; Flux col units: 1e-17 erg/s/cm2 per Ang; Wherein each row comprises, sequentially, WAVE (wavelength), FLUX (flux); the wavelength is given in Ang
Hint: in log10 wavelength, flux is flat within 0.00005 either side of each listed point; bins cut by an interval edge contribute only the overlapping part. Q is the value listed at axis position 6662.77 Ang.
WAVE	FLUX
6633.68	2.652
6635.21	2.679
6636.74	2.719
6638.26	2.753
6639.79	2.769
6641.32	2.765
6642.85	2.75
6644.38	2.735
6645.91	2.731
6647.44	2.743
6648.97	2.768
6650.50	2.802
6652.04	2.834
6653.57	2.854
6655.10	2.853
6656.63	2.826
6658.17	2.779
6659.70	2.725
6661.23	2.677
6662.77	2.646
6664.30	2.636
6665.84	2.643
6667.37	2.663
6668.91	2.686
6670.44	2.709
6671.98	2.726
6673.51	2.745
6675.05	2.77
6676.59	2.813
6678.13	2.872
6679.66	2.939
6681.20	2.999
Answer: 2.646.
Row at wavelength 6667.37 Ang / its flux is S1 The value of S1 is 2.663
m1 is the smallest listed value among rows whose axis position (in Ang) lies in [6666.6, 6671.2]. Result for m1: 2.663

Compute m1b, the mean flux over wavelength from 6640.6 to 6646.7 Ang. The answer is 2.74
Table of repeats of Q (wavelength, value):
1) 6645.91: 2.731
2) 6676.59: 2.813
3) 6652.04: 2.834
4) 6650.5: 2.802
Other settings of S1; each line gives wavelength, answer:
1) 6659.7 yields 2.725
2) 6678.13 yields 2.872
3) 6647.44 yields 2.743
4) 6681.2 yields 2.999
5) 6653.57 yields 2.854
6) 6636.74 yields 2.719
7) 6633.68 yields 2.652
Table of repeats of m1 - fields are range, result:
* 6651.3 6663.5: 2.646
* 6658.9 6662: 2.677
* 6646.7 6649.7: 2.743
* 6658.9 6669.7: 2.636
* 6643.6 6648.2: 2.731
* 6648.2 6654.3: 2.768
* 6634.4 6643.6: 2.679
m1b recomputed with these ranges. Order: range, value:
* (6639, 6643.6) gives 2.76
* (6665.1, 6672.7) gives 2.69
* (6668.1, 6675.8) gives 2.73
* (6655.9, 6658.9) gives 2.8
